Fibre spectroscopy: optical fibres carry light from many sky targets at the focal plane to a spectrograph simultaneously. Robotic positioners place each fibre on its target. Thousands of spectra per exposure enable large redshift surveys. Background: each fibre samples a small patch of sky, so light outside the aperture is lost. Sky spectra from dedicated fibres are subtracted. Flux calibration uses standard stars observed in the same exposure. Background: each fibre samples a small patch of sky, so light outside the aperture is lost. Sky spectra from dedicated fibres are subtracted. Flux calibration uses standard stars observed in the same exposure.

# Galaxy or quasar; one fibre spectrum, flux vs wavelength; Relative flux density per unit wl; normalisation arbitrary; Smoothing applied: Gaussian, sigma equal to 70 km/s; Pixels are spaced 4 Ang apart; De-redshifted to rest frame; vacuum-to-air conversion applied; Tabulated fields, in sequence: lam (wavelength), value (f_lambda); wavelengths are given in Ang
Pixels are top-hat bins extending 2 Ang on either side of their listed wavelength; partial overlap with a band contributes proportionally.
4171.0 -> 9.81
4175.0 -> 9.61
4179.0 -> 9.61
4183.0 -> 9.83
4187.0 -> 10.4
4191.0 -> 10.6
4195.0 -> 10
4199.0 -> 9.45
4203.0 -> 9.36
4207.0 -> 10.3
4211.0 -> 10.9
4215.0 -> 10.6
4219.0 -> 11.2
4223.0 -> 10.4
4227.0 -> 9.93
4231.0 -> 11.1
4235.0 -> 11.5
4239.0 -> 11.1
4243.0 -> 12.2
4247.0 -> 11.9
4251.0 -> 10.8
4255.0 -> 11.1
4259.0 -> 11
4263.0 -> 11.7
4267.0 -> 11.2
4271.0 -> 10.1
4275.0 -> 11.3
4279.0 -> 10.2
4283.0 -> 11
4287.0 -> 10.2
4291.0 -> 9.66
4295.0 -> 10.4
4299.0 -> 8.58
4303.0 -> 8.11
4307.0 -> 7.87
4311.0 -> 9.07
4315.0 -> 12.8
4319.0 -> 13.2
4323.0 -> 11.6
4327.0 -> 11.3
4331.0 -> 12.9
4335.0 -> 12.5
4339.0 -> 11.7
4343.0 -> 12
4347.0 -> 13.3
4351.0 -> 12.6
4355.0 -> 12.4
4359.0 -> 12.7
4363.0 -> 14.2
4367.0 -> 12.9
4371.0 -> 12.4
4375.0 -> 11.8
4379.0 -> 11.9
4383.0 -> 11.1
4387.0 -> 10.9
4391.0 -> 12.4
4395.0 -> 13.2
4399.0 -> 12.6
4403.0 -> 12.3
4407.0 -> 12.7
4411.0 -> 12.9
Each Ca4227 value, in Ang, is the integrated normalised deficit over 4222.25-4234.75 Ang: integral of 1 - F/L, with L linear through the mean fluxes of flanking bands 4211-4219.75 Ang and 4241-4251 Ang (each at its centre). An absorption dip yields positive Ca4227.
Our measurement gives 0.7 Ang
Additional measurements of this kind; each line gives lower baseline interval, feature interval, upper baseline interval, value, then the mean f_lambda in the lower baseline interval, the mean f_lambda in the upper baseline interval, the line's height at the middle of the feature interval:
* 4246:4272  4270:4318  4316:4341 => 6.84 Ang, 11.1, 12.2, 11.7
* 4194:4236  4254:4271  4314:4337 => 0.19 Ang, 10.4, 12.4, 11.3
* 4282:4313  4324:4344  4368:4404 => -3.08 Ang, 9.31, 12.1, 10.5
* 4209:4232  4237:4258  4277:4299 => -1.89 Ang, 10.7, 10.1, 10.5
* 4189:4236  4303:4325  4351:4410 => 1.85 Ang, 10.4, 12.4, 11.6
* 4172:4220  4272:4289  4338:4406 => 0.86 Ang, 10.1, 12.4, 11.2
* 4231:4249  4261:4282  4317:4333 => 1.67 Ang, 11.6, 12.2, 11.8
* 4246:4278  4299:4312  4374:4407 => 3.52 Ang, 11.1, 12.1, 11.4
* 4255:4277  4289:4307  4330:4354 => 4.03 Ang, 11.1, 12.5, 11.7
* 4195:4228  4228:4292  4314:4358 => 0.36 Ang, 10.3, 12.4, 11.1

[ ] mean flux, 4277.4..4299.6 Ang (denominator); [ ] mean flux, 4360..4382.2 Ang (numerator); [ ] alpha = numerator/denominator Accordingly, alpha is 1.2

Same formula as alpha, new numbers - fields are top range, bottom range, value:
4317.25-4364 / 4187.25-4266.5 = 1.16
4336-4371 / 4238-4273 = 1.13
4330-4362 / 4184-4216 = 1.23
